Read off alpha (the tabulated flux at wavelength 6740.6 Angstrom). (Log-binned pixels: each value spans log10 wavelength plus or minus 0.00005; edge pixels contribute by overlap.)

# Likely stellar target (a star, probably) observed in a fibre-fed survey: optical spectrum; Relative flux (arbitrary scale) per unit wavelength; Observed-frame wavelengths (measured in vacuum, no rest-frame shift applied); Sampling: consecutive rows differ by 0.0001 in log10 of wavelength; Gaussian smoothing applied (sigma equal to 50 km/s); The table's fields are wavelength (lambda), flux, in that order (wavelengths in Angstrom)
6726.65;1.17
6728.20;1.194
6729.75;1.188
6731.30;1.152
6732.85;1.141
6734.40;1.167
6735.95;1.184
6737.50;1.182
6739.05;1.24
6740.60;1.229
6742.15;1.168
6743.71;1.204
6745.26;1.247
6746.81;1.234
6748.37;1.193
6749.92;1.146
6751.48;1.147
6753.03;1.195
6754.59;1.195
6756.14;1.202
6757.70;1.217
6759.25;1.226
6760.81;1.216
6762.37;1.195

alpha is 1.229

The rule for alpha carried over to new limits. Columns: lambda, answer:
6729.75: 1.188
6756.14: 1.202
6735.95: 1.184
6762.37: 1.195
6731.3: 1.152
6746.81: 1.234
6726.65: 1.17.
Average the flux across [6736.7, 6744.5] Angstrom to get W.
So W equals 1.21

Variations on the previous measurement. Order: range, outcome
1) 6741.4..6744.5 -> 1.18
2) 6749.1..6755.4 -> 1.17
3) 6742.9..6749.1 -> 1.22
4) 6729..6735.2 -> 1.16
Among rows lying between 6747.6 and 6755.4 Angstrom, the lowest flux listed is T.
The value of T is 1.146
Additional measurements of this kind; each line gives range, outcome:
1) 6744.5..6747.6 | 1.234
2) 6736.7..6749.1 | 1.168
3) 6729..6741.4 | 1.141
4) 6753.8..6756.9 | 1.195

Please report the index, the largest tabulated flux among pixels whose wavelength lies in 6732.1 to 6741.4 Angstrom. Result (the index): 1.24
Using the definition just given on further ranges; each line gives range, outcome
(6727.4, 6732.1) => 1.194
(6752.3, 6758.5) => 1.217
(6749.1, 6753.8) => 1.195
